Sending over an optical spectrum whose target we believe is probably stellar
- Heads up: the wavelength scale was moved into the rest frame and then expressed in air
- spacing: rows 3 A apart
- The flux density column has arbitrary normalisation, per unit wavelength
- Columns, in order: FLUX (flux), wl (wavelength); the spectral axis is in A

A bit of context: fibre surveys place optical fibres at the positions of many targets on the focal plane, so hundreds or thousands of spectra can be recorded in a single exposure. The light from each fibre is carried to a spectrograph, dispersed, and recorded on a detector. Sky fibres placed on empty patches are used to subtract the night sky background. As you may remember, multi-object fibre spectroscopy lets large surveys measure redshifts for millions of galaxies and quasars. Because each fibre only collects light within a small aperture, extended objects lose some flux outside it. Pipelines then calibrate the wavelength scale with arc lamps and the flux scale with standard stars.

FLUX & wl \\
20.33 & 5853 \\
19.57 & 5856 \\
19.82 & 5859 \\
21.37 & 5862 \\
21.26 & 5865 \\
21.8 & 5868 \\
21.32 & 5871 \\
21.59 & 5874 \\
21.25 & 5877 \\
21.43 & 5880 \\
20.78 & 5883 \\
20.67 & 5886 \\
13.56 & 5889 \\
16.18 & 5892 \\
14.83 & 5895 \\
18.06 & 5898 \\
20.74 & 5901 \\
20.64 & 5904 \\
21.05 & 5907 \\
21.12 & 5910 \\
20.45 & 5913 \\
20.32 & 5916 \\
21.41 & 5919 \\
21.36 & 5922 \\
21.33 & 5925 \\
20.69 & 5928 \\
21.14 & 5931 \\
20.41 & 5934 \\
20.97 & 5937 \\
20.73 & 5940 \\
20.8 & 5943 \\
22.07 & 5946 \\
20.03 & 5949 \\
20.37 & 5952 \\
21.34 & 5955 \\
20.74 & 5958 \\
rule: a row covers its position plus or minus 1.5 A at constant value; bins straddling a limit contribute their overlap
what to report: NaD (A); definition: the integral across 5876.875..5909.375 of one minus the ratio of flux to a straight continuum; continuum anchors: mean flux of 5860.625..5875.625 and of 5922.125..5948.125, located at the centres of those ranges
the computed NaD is 3.5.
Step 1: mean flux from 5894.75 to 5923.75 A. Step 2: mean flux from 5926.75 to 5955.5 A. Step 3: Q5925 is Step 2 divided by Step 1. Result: 1.03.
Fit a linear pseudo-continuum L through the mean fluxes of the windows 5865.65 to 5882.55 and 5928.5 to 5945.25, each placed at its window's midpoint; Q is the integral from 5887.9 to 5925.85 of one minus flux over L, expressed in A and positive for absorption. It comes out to 3.20 A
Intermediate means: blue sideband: 21.4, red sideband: 20.9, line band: 19.3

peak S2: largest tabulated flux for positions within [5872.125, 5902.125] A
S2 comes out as 21.59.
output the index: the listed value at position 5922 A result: 21.36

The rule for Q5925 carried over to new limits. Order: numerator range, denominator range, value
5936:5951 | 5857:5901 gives 1.07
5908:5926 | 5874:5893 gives 1.09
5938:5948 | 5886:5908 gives 1.17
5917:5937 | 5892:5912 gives 1.10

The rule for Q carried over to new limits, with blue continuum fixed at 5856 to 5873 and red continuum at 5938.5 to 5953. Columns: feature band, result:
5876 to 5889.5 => 0.7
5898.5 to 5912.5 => 0.2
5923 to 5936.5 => 0.0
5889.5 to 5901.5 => 2.3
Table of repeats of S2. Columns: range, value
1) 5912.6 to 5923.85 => 21.41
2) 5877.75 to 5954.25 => 22.07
